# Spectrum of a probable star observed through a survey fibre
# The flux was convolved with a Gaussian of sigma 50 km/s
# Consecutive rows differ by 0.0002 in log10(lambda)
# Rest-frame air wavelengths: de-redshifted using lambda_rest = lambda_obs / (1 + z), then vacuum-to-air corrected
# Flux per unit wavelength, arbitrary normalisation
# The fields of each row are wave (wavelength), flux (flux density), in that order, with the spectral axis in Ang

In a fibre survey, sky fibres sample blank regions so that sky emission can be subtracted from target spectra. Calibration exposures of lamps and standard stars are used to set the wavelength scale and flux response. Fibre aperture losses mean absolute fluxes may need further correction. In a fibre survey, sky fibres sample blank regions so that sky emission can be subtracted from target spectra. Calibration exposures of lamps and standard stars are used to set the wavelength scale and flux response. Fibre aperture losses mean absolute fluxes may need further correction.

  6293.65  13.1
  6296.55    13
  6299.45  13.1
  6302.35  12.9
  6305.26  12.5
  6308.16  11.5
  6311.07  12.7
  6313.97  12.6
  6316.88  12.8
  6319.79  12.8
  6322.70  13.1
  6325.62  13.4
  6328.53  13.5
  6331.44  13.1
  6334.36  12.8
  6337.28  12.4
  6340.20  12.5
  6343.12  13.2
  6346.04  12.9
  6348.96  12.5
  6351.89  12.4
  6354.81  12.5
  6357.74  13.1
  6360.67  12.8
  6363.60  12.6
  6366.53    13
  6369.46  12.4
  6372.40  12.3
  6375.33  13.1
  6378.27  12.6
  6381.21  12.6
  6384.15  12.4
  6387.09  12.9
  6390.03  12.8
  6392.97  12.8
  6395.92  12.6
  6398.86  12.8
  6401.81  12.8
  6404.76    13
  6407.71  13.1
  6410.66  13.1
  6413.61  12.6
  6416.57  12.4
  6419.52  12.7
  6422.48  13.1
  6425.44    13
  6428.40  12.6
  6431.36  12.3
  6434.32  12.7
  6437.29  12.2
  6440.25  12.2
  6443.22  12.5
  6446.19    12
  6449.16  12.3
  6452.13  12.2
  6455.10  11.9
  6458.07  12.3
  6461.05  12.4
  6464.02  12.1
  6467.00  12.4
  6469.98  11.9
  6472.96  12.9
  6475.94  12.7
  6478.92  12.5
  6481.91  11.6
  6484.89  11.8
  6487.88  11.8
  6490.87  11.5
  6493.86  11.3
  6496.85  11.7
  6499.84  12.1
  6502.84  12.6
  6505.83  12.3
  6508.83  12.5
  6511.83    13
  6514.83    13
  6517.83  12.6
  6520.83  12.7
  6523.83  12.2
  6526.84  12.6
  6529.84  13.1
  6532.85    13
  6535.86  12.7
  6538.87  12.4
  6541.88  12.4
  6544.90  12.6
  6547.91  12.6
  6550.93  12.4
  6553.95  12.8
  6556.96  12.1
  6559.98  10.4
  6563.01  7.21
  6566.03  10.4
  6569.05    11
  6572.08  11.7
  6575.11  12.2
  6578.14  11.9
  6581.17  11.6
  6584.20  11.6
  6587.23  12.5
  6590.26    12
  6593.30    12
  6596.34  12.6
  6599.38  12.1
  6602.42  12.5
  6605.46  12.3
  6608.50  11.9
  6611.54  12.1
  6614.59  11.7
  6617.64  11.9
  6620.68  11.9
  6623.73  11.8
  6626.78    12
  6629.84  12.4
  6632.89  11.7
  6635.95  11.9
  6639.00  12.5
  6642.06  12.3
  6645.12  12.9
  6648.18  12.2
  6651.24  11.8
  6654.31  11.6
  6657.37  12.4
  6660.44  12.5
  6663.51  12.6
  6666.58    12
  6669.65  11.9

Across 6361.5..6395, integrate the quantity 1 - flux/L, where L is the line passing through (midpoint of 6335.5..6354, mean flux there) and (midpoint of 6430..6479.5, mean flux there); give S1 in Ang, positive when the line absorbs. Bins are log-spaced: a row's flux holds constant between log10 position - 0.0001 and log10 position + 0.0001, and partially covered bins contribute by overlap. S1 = -0.36 Ang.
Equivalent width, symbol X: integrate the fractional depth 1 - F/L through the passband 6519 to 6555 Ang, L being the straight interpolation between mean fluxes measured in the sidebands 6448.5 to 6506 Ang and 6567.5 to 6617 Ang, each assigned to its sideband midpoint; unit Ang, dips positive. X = -1.7 Ang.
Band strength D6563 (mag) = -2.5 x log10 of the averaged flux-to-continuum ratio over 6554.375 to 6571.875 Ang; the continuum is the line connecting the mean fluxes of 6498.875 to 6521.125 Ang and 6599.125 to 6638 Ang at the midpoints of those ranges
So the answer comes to 0.17 mag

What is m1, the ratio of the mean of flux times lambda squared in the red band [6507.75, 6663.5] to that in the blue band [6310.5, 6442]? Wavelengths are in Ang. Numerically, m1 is 1.0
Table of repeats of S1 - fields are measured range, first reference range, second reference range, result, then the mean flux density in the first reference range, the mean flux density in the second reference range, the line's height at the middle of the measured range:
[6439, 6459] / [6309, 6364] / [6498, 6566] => 0.4 Ang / 12.8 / 12.2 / 12.5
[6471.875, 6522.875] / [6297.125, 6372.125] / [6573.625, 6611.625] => 0.3 Ang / 12.8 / 12.1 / 12.3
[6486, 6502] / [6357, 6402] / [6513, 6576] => 0.7 Ang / 12.7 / 12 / 12.2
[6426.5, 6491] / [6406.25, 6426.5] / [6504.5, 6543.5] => 2.7 Ang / 12.9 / 12.7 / 12.8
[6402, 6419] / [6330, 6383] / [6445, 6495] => -0.6 Ang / 12.7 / 12.1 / 12.4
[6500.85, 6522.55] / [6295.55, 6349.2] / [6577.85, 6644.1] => -0.6 Ang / 12.8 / 12.1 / 12.3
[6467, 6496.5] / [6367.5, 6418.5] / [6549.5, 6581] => -0.1 Ang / 12.7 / 11.2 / 12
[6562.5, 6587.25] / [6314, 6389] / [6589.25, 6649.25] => 2.1 Ang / 12.8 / 12.1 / 12.2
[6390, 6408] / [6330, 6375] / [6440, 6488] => -0.5 Ang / 12.7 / 12.2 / 12.5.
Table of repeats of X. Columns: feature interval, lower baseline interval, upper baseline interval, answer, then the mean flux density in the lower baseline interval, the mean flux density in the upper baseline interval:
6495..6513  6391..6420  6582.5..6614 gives 0.2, 12.8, 12.1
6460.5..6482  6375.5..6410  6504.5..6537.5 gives 0.6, 12.8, 12.7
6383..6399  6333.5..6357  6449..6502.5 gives -0.3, 12.7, 12.1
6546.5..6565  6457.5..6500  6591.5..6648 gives 1.3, 12.1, 12.1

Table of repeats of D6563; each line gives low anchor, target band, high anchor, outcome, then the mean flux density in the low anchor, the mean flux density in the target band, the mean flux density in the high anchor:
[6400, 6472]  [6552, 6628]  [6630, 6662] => 0.052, 12.5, 11.7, 12.2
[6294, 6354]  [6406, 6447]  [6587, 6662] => -0.005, 12.8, 12.6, 12.1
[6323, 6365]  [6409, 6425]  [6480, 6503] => -0.042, 12.8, 12.8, 11.8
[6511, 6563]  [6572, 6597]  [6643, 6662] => 0.026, 12.3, 12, 12.2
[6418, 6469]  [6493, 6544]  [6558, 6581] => -0.098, 12.4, 12.5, 10.8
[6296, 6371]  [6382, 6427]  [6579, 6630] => -0.019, 12.8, 12.8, 12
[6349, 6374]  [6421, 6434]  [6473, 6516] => -0.029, 12.6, 12.7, 12.2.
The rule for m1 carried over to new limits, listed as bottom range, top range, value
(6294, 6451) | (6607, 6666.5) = 1.03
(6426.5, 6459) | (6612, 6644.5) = 1.04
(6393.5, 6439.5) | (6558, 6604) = 0.95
